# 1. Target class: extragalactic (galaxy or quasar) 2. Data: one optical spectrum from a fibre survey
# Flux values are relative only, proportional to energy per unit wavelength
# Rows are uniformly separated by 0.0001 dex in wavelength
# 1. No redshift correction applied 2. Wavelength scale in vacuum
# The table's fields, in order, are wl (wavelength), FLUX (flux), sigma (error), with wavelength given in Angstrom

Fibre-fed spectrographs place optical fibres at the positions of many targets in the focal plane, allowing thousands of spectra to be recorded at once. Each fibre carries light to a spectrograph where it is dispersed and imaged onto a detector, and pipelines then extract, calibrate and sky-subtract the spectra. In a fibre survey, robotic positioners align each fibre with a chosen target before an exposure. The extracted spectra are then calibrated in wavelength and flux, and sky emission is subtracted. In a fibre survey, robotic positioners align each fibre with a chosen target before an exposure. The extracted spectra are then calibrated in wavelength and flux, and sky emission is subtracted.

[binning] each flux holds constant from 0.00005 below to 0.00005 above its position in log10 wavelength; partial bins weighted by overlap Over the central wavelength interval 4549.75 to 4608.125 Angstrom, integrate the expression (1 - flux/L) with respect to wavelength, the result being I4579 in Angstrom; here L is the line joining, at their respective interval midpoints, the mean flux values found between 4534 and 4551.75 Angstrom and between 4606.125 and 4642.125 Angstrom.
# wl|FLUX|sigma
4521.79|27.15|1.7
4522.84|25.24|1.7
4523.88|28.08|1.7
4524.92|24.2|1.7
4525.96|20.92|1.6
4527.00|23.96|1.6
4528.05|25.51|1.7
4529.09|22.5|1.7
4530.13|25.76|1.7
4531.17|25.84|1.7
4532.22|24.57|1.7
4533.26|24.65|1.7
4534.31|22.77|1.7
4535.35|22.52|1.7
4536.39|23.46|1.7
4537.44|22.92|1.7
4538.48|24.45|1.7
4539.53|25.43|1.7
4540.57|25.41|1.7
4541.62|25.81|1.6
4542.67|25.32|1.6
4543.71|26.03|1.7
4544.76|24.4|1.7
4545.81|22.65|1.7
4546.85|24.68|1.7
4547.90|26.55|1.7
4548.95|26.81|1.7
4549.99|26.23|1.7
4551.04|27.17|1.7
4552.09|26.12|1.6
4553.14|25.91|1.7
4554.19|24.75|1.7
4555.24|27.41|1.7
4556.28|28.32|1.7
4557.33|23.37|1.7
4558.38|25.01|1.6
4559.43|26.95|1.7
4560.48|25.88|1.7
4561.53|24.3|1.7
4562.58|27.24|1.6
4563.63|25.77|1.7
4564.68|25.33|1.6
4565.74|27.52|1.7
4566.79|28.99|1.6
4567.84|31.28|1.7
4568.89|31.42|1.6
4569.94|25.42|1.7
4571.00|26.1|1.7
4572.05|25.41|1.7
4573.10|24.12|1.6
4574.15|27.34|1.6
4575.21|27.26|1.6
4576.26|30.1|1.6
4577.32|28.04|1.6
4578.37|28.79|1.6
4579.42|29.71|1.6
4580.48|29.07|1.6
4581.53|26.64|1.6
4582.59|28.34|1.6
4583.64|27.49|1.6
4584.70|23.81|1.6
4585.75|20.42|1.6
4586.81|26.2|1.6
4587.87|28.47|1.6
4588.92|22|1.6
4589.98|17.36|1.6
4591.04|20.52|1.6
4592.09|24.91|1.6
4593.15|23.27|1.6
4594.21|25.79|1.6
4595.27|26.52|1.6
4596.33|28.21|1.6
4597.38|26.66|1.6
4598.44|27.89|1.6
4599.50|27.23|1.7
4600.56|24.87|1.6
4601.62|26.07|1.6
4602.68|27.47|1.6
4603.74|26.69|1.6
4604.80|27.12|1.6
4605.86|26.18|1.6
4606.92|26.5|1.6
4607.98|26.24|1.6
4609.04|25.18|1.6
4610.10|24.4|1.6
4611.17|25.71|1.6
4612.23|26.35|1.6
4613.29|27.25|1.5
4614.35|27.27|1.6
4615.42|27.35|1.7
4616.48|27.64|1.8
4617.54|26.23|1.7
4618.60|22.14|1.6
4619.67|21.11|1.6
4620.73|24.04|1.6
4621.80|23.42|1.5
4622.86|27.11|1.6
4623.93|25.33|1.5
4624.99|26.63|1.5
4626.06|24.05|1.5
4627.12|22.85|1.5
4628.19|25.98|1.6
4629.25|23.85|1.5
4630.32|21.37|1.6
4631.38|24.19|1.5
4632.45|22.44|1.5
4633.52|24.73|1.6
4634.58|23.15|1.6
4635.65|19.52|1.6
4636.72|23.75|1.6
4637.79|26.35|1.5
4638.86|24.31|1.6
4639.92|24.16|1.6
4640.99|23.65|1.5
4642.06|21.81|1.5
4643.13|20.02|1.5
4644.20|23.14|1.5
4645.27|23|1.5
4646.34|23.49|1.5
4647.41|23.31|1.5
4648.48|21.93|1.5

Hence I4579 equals -3.6 Angstrom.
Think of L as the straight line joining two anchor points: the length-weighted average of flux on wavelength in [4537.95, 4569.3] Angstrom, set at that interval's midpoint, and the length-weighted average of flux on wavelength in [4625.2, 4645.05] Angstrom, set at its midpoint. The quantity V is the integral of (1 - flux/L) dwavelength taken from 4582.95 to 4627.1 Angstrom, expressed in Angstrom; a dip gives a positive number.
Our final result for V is -1.70 Angstrom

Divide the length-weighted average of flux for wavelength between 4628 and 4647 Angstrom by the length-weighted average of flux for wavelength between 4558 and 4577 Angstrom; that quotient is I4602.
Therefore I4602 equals 0.86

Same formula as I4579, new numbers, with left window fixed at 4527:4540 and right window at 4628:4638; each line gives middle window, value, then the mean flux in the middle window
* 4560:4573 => -1.7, 27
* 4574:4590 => -1.9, 26.6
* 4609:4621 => -1.0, 25.4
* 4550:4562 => -1.0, 25.9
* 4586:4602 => -0.9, 25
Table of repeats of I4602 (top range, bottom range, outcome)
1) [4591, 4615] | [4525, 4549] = 1.07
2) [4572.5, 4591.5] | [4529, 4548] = 1.06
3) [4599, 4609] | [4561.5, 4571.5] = 0.96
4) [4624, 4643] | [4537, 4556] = 0.93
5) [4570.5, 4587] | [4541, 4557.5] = 1.04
